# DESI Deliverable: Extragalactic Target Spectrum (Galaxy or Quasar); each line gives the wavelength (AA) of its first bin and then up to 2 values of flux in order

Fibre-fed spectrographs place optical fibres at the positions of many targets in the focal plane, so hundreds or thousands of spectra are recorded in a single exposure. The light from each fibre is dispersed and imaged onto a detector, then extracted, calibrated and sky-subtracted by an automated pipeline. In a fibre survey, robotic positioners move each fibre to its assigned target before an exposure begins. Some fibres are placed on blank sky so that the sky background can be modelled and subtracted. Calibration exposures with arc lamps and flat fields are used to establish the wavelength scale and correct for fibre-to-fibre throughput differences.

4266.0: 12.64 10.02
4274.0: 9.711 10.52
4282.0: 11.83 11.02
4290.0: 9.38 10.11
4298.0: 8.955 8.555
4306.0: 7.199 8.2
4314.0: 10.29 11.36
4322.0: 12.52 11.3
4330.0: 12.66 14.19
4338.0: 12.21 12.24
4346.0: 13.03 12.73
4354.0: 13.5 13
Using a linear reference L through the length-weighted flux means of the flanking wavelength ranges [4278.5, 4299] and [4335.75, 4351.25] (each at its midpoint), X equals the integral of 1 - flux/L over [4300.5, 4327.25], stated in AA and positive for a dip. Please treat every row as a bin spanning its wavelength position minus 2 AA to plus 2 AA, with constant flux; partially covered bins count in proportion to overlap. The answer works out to 3.52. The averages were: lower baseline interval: 10.3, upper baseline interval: 12.6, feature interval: 9.9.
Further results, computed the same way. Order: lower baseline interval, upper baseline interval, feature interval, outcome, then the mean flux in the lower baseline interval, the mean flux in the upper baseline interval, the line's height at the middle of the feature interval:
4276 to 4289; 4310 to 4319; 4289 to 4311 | 3.8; 11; 10.2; 10.5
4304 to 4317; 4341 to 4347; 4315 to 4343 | -3.7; 8.78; 12.6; 10.9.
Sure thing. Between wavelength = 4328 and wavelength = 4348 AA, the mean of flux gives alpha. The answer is 12.9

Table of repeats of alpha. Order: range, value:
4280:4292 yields 10.7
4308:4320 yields 9.95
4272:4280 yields 10.1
